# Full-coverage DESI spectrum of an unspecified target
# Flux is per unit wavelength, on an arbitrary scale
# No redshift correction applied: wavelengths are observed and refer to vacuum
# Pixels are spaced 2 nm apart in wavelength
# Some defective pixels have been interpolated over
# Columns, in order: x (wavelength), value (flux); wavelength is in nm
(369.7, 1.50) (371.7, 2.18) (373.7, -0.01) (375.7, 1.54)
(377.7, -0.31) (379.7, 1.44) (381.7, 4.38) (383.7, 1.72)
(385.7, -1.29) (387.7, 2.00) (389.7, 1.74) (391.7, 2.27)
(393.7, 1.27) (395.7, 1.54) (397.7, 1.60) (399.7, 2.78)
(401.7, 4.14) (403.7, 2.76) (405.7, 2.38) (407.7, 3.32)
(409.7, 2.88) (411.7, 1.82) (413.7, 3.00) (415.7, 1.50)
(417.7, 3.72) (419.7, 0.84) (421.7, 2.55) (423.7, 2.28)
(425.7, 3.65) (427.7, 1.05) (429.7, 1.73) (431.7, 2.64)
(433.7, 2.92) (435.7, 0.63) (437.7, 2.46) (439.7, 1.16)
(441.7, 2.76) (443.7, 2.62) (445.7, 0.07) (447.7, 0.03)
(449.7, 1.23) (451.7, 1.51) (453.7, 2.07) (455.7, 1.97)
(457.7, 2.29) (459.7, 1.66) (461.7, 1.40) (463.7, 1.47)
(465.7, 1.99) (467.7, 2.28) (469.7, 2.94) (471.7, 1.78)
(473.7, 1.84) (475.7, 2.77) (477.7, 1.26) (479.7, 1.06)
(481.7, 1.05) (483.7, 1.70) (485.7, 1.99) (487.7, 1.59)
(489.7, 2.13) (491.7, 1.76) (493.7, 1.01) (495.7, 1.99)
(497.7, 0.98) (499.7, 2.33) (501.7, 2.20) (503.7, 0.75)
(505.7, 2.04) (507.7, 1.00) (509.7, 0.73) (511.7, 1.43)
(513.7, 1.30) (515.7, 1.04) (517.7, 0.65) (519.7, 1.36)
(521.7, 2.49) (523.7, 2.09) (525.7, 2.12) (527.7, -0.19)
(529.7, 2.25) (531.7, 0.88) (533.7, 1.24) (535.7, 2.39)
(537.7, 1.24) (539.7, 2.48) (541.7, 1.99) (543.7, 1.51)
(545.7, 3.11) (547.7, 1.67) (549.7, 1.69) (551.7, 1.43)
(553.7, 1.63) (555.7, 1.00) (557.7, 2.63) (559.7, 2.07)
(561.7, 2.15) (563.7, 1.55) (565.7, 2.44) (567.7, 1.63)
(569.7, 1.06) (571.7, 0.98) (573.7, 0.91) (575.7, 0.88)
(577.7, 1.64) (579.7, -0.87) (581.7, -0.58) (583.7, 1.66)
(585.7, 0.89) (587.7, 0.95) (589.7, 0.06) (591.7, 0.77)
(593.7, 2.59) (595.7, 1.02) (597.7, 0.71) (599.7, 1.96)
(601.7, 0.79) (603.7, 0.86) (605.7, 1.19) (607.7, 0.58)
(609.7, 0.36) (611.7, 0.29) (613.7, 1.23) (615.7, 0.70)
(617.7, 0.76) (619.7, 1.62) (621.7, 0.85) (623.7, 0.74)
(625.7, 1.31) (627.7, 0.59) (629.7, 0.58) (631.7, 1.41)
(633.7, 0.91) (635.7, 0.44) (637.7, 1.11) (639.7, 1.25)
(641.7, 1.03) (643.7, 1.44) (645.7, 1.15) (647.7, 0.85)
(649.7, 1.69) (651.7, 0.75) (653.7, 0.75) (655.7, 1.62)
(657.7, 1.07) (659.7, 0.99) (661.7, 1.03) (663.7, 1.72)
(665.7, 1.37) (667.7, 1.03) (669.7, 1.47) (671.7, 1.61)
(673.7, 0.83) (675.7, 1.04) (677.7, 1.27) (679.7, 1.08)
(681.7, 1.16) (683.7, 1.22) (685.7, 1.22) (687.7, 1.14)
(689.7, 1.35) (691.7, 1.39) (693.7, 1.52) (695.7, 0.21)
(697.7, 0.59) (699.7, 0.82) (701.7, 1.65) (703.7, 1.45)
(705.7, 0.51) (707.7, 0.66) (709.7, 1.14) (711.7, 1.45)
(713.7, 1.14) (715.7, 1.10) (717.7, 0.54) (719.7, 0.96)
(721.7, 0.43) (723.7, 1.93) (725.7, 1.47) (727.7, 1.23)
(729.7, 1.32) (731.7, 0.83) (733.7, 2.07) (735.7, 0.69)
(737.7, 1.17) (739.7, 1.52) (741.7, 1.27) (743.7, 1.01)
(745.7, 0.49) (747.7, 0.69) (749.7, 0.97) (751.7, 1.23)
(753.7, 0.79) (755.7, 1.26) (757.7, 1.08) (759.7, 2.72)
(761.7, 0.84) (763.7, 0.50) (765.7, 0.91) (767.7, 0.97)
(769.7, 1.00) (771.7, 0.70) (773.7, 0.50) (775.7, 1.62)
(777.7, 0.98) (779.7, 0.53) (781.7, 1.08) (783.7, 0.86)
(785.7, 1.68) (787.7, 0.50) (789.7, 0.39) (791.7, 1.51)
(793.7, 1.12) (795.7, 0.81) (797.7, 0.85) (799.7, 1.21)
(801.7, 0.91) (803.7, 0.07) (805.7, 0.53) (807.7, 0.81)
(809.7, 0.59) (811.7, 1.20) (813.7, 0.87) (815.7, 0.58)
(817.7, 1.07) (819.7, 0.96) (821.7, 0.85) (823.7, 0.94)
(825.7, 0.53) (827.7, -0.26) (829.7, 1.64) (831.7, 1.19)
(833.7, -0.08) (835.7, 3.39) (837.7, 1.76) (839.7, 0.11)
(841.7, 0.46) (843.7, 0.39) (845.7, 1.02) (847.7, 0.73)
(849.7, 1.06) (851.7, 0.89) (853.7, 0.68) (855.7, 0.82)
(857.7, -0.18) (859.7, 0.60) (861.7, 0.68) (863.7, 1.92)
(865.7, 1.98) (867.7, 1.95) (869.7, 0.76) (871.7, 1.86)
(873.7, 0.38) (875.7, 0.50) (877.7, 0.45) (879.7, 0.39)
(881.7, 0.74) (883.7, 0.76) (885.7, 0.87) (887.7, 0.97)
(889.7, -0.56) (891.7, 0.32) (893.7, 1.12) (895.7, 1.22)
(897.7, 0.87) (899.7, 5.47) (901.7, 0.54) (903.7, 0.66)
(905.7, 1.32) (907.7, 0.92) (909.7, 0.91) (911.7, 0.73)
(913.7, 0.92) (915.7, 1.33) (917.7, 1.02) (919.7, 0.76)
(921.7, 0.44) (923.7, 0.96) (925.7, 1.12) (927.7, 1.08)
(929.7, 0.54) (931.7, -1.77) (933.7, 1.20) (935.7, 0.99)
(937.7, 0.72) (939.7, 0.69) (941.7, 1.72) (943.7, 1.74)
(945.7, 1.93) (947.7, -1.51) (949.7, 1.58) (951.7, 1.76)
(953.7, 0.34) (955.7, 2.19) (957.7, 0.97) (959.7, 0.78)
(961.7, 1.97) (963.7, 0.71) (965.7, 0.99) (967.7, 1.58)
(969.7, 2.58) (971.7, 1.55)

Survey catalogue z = 1.412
